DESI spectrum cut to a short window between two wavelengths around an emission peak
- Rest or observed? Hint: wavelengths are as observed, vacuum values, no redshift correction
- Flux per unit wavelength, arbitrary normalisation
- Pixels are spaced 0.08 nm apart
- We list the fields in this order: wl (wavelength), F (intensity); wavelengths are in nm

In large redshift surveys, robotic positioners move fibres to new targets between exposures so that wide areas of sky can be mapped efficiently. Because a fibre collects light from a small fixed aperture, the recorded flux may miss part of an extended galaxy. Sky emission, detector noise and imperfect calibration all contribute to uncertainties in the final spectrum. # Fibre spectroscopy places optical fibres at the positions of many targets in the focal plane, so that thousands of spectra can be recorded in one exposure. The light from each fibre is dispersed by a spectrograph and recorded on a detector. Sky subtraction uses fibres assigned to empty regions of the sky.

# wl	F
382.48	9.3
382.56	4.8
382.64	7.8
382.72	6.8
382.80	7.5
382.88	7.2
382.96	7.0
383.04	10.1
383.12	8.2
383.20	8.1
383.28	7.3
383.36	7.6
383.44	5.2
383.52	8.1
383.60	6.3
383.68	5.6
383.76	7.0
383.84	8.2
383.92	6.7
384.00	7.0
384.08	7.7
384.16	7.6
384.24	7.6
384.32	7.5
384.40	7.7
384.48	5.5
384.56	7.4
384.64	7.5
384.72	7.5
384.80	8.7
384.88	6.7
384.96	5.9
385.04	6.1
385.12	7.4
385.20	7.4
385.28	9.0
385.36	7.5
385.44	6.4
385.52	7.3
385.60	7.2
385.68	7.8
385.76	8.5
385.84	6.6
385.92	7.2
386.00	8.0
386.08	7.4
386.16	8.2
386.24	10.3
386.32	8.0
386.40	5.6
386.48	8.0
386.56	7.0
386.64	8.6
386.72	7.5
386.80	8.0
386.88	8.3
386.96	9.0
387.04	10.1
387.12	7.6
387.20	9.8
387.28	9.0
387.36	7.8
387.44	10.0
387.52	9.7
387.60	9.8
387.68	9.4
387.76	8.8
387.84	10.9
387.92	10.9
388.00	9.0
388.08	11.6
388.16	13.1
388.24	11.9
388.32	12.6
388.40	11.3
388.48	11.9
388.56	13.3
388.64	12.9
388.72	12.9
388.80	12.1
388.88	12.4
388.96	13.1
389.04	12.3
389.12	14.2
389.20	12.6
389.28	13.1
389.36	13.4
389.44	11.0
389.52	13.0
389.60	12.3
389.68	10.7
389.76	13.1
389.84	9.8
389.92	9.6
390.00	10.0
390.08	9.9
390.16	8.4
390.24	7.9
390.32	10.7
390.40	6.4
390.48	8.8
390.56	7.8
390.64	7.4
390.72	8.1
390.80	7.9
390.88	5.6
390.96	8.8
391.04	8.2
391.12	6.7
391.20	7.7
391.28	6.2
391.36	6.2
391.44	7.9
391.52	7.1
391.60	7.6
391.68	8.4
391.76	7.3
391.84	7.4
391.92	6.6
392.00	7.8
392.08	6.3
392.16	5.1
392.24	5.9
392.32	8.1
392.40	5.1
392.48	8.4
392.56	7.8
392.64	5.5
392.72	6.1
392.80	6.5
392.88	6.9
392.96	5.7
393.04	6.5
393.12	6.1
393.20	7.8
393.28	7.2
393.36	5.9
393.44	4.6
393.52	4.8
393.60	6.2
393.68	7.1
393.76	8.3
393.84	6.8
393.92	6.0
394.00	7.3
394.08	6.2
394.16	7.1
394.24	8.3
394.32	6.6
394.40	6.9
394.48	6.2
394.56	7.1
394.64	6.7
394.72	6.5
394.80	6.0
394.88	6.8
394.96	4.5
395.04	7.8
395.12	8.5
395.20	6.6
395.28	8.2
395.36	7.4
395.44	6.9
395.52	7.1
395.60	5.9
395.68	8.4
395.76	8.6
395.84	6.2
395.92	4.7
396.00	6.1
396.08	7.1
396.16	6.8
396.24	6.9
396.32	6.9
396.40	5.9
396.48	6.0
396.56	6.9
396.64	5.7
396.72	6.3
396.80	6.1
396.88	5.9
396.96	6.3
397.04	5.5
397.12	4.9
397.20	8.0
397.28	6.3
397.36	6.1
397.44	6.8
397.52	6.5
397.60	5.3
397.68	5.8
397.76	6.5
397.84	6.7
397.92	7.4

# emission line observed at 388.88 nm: Mg II 2798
